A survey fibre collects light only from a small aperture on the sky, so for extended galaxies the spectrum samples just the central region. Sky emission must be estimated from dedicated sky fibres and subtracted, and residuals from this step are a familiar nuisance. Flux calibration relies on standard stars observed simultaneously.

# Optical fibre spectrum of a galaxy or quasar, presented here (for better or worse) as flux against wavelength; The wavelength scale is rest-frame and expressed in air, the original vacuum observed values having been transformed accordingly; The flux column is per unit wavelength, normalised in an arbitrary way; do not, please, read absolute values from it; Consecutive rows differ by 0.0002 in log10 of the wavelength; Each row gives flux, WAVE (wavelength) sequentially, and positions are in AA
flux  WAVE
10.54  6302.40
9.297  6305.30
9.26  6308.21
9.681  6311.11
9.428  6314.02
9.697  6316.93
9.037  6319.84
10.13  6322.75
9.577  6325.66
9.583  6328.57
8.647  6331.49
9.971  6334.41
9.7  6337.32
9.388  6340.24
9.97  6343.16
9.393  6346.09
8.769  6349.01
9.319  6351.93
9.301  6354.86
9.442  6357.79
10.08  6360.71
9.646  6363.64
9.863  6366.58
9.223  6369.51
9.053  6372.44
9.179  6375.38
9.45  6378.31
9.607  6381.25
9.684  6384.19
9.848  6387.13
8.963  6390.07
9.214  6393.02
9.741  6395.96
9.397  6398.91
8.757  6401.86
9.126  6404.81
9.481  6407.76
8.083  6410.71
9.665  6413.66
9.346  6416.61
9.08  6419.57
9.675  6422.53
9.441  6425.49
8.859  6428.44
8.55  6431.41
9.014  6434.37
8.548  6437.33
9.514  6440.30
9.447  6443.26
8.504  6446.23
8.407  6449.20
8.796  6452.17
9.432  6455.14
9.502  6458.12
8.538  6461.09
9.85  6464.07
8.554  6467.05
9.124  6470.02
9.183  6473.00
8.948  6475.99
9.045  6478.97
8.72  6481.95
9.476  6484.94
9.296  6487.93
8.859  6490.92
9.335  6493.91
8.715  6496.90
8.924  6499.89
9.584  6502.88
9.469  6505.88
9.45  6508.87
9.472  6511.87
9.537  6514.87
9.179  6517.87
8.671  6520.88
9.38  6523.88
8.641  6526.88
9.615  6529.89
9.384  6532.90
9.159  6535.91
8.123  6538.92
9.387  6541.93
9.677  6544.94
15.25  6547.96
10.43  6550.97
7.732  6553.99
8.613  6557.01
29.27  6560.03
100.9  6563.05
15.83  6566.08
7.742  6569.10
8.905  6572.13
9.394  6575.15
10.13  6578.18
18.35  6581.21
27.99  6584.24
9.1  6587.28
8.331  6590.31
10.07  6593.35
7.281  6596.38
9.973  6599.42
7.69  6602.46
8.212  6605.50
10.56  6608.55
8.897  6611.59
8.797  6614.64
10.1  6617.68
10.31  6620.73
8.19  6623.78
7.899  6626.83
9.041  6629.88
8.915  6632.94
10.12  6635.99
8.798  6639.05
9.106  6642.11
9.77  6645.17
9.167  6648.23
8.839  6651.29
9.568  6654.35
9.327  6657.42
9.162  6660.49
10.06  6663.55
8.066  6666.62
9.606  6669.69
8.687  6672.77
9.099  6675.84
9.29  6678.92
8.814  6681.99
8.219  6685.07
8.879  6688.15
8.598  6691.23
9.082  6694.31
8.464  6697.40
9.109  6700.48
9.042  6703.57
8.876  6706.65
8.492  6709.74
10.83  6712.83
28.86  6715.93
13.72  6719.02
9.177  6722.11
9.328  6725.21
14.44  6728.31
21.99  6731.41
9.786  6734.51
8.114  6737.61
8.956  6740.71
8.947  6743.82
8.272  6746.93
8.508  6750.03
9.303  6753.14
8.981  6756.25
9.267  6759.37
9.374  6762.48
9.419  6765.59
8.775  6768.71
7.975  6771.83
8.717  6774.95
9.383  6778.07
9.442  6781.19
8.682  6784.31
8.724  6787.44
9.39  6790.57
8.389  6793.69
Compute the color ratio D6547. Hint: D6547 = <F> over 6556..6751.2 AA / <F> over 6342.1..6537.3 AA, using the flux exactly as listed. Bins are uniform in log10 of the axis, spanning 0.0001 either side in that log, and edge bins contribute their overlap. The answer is 1.30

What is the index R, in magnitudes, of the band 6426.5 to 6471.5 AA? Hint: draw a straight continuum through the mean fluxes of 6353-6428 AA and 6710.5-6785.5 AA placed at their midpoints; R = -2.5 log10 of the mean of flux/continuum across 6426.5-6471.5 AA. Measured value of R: 0.07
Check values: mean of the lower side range 9.37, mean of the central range 8.98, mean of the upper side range 10.8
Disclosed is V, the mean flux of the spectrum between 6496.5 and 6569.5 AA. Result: 14.3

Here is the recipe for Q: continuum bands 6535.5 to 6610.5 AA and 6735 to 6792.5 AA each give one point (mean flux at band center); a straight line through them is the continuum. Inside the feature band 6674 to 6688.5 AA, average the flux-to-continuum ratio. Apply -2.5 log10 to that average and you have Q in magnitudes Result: 0.295 mag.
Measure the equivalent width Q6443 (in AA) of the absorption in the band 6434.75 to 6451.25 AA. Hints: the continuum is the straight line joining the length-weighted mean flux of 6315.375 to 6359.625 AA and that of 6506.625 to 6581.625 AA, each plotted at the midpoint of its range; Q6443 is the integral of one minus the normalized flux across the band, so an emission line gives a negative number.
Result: 4.26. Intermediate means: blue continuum 9.47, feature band 8.89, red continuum 14.4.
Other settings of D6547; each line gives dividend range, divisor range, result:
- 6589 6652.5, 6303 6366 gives 0.95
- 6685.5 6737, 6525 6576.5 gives 0.71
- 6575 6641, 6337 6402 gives 1.10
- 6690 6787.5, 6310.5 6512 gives 1.12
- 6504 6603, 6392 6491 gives 1.51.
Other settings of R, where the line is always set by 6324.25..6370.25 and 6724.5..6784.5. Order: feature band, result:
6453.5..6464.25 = 0.041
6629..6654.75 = 0.063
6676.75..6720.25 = -0.088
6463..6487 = 0.061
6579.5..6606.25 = -0.224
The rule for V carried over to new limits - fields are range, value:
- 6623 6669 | 9.09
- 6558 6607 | 18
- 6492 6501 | 8.99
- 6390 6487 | 9.09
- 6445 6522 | 9.1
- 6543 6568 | 24.2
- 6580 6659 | 10.1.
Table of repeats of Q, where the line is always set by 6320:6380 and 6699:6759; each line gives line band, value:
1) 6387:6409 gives 0.048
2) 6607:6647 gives 0.164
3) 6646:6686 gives 0.203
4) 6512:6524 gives 0.119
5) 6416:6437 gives 0.085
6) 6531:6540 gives 0.157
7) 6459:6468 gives 0.111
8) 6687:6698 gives 0.254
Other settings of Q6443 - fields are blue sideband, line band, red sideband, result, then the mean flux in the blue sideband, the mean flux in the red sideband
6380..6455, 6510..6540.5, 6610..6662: 0.2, 9.15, 9.18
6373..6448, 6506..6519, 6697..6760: 0.5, 9.2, 11.1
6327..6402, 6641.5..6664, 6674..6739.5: 3.0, 9.44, 11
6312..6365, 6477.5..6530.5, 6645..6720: 3.2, 9.51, 10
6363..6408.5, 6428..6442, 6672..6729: 1.0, 9.38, 10.6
